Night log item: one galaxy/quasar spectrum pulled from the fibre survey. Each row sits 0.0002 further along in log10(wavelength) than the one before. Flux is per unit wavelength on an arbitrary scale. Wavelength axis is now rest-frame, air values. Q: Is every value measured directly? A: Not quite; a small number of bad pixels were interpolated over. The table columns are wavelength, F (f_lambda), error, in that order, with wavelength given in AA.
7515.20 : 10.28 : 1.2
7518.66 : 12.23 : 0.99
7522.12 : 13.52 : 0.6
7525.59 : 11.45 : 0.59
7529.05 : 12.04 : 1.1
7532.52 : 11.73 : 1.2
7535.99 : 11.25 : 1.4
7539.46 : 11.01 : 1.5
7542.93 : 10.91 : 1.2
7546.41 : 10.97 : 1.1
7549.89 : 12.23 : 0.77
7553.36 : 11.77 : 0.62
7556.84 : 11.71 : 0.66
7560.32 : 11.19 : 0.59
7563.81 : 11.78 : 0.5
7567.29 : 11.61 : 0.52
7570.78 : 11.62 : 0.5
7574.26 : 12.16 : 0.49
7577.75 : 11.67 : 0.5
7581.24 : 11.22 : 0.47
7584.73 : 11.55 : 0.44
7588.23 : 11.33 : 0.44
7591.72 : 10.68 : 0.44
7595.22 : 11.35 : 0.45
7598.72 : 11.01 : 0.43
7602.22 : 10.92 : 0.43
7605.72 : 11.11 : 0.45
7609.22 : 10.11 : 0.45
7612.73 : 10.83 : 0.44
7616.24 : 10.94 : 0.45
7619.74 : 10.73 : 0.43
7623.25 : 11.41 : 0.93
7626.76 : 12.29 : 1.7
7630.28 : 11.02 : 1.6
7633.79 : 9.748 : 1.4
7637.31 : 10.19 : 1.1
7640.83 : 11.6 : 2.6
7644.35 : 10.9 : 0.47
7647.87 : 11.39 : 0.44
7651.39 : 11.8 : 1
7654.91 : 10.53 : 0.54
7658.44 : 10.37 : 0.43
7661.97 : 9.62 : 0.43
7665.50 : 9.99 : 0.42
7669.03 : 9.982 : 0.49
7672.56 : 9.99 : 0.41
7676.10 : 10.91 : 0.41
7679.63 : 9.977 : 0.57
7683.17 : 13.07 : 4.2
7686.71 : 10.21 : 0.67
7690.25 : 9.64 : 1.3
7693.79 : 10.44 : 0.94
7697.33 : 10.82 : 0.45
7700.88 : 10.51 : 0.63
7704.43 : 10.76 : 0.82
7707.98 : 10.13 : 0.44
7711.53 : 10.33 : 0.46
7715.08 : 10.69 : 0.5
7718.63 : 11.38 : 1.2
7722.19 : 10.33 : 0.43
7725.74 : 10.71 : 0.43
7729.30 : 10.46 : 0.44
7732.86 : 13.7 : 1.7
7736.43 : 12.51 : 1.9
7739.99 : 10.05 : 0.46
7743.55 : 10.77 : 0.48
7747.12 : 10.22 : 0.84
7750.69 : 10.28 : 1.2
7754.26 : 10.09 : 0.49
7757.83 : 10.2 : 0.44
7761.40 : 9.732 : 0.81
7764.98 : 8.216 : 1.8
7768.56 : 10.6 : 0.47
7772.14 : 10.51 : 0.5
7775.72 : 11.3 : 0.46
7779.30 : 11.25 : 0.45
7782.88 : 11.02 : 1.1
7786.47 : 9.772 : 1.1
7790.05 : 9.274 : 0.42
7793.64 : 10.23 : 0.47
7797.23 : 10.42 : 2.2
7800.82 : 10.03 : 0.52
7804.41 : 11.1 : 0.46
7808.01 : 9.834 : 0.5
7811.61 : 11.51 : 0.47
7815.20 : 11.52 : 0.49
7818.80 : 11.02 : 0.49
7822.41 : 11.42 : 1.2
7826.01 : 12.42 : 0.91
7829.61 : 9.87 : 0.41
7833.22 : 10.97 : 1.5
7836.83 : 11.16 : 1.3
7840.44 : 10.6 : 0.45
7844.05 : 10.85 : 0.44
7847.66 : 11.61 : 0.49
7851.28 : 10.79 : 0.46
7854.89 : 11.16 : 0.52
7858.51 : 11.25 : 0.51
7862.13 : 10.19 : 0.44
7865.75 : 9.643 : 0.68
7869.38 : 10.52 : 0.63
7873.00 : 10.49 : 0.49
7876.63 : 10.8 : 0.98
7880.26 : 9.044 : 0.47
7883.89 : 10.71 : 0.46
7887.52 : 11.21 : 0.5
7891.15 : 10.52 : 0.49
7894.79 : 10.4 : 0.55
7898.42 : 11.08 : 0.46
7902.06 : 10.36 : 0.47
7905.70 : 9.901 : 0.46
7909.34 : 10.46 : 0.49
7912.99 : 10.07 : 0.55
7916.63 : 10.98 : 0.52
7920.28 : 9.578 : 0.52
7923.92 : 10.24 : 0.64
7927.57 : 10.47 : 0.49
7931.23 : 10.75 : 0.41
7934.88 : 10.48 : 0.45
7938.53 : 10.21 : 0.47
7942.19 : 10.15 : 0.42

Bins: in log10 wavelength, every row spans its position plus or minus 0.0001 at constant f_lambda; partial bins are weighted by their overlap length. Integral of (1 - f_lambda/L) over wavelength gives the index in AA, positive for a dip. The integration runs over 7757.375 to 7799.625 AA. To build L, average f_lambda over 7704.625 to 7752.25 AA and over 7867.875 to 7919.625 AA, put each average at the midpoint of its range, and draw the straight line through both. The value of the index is 2.15 AA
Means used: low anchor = 10.9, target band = 10.2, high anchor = 10.4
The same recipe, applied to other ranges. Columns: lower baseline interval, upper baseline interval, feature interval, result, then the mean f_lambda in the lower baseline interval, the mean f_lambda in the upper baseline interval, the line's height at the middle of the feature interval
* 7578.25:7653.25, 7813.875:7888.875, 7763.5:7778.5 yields 0.9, 11.1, 10.8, 10.9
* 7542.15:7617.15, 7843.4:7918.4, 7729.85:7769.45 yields 1.2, 11.3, 10.6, 10.9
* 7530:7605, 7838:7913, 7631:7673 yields 2.4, 11.4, 10.6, 11.2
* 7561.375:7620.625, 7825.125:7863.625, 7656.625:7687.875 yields 1.9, 11.2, 11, 11.1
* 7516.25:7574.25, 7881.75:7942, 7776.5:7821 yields 0.9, 11.7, 10.4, 10.8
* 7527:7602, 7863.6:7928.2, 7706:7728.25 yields 0.7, 11.5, 10.4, 10.9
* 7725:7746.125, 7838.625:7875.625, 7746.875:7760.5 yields 1.3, 11.4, 10.7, 11.3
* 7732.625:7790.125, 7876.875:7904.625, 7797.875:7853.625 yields -2.5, 10.5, 10.5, 10.5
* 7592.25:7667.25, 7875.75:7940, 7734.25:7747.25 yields -0.5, 10.8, 10.4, 10.7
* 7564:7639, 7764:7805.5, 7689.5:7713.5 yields 0.7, 11.1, 10.3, 10.7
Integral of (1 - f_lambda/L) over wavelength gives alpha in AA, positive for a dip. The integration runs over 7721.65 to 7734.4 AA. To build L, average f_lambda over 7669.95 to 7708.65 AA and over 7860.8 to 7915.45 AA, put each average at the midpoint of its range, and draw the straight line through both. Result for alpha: -1.0 AA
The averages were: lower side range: 10.6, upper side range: 10.4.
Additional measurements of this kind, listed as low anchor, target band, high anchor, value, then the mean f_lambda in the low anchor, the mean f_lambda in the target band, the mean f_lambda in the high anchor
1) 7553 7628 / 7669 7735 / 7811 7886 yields 1.9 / 11.3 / 10.8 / 10.8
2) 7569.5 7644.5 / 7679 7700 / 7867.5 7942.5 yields 0.4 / 11.1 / 10.7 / 10.4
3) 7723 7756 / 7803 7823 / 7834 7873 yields -0.4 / 11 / 11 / 10.8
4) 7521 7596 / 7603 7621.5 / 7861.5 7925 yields 1.0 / 11.6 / 10.8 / 10.3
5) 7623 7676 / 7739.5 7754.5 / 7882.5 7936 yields 0.4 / 10.7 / 10.3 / 10.5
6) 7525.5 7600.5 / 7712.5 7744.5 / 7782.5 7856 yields -0.4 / 11.5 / 11.2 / 10.8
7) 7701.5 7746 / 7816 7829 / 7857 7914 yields -1.0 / 11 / 11.5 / 10.4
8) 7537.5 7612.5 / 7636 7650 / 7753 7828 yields 0.0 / 11.3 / 11.1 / 10.5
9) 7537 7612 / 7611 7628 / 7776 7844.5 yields 0.0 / 11.3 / 11.2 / 10.8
